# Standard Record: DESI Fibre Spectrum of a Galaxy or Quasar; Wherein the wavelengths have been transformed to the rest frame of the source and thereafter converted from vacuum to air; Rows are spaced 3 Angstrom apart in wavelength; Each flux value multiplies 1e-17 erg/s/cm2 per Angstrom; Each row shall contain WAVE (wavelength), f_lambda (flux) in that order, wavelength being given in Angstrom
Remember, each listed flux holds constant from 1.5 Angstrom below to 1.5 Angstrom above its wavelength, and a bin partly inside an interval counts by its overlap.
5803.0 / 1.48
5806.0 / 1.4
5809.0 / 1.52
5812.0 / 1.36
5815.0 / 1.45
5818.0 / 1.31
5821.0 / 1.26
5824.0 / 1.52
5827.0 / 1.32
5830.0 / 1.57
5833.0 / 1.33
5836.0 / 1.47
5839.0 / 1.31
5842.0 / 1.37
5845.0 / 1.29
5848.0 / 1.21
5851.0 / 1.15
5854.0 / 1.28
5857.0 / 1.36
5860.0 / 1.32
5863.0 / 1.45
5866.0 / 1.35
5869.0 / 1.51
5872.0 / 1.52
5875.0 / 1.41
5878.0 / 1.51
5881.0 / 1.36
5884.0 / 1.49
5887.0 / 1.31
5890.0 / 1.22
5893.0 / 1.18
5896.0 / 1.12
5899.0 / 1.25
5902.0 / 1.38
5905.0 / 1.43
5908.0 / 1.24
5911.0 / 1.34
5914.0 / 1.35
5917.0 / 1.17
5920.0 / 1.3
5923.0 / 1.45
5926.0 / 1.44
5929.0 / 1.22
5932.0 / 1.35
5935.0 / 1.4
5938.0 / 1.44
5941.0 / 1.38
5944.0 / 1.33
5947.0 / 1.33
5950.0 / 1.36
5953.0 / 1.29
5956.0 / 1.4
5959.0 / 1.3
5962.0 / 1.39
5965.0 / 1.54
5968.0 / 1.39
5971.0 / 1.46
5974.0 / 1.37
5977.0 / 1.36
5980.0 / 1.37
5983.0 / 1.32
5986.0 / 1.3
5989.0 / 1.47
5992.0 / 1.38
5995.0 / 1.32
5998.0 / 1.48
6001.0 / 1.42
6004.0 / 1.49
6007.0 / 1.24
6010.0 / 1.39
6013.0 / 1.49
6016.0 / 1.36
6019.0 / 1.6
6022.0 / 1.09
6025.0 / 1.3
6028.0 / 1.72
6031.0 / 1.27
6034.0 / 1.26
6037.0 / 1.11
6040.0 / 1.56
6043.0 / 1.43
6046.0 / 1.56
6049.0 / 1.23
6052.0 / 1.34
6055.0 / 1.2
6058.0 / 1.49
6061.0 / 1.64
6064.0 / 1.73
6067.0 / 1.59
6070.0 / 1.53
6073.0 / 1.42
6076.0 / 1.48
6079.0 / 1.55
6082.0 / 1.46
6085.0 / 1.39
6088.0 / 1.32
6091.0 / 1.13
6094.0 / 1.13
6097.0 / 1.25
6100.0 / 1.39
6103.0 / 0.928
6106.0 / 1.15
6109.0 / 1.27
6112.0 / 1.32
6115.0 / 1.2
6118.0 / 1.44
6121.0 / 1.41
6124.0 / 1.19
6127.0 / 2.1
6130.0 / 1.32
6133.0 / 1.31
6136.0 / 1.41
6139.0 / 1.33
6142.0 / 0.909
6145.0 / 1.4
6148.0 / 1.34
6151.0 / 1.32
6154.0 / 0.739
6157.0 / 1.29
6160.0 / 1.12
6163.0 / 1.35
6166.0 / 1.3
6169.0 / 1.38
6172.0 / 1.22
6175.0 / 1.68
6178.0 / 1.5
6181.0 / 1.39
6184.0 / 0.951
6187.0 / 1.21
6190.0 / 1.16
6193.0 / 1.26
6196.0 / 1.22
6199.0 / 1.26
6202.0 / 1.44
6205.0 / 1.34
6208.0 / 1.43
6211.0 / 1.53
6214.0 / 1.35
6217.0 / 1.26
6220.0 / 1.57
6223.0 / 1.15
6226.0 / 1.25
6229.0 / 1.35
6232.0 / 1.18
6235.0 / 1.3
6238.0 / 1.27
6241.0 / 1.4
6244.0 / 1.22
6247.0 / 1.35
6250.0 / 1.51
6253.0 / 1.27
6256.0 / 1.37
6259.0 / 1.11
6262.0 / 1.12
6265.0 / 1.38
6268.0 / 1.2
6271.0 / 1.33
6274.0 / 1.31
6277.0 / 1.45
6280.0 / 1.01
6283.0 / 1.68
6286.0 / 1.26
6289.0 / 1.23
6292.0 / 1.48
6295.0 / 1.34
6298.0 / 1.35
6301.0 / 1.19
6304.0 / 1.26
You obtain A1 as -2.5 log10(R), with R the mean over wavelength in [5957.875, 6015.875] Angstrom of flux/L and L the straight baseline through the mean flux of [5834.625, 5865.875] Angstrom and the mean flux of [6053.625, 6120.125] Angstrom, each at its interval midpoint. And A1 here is -0.04 mag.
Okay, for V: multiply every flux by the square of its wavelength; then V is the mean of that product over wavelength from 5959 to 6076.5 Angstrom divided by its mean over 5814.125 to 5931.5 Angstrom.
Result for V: 1.1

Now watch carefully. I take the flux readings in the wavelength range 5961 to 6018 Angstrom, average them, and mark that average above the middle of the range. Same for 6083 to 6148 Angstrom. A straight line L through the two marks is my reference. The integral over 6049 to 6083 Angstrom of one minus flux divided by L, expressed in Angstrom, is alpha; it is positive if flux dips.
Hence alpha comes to -3.6 Angstrom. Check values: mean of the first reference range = 1.4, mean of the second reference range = 1.3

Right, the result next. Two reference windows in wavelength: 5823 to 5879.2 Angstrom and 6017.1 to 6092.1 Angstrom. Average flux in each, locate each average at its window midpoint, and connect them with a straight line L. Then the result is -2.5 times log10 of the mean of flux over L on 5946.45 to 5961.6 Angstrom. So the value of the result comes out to 0.046 mag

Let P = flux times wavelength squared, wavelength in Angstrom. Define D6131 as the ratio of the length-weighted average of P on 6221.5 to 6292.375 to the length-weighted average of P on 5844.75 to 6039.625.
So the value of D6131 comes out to 1.1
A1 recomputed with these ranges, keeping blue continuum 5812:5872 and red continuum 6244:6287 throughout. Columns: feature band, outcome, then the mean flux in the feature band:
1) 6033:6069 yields -0.08 mag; 1.43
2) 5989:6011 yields -0.04 mag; 1.39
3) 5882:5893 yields 0.03 mag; 1.32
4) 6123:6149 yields -0.04 mag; 1.37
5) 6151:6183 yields 0.02 mag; 1.29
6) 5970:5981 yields -0.03 mag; 1.39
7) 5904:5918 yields 0.04 mag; 1.31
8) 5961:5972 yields -0.08 mag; 1.45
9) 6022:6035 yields -0.02 mag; 1.36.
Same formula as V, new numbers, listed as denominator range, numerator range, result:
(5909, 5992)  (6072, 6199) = 1.01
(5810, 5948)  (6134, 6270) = 1.06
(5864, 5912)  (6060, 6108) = 1.09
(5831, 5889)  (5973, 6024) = 1.06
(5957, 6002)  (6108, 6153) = 1.02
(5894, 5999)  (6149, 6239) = 1.04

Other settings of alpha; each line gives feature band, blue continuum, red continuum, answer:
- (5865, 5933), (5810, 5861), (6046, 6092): 1.5 Angstrom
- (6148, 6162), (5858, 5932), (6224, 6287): 1.7 Angstrom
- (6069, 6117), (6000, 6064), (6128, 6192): 1.2 Angstrom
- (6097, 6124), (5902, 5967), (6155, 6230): 1.4 Angstrom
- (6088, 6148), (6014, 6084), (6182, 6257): 3.6 Angstrom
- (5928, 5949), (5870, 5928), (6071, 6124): -0.3 Angstrom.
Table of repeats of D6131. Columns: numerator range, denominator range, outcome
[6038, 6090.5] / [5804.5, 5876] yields 1.14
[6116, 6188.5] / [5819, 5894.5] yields 1.07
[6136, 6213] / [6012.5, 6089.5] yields 0.94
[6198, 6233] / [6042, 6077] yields 0.96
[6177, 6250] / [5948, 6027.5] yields 1.02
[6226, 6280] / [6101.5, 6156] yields 1.05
